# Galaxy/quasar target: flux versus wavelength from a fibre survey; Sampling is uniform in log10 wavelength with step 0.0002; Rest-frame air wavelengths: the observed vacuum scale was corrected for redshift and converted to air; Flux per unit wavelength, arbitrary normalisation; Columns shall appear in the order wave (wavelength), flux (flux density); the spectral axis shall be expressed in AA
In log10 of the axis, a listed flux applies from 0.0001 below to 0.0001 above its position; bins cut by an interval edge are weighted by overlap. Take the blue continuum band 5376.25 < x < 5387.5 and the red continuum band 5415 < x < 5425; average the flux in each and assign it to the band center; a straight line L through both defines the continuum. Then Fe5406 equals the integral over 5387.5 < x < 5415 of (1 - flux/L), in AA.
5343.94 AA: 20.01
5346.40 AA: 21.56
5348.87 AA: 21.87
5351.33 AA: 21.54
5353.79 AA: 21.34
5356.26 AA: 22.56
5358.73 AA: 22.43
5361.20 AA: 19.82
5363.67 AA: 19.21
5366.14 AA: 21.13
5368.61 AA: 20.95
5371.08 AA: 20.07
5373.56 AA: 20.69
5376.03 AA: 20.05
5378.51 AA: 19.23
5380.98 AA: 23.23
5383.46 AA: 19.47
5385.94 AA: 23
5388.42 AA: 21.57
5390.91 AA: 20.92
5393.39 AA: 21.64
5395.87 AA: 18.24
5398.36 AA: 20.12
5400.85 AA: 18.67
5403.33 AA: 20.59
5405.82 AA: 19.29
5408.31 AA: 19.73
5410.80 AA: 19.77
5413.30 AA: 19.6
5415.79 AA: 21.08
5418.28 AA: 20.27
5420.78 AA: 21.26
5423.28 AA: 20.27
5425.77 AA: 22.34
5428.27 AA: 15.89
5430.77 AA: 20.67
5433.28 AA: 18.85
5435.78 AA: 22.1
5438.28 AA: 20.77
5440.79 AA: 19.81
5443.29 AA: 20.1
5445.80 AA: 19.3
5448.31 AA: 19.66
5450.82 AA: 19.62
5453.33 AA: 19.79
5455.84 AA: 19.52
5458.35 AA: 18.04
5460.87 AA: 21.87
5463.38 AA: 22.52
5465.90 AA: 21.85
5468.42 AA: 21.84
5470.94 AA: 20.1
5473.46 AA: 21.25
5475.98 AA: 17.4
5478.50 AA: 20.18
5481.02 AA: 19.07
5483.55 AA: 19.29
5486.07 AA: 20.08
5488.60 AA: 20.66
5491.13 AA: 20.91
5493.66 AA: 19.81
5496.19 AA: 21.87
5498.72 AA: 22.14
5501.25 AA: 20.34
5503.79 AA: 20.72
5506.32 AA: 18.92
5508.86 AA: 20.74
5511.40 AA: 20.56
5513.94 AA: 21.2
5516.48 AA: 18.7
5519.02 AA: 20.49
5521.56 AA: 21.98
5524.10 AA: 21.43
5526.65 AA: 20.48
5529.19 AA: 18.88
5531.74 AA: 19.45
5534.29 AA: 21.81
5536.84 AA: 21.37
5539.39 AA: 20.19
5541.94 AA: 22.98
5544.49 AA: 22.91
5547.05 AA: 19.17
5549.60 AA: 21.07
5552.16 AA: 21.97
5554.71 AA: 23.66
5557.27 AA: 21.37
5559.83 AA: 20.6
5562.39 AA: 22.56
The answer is 1.3 AA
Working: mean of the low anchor 21.1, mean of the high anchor 20.8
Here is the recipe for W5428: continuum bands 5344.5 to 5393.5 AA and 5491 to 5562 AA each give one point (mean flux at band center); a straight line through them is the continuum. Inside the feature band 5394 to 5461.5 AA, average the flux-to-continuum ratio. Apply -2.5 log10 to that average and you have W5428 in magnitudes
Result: 0.06 mag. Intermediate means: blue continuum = 21.1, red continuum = 20.9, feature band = 19.9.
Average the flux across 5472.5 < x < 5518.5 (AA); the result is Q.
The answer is 20.2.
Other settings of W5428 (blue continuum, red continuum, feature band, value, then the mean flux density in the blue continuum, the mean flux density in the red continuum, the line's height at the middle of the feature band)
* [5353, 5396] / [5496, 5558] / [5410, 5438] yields 0.04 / 20.9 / 21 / 20.9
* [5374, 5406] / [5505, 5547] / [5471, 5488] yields 0.05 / 20.5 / 20.7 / 20.6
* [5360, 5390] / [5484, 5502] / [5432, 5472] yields 0.02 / 20.7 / 20.8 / 20.8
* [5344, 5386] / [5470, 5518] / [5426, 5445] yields 0.04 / 21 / 20.2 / 20.6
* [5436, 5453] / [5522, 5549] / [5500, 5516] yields 0.02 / 20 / 20.9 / 20.6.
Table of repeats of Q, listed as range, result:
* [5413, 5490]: 20.2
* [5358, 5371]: 20.6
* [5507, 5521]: 20.4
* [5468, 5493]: 20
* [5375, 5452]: 20.2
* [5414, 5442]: 20.3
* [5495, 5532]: 20.6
